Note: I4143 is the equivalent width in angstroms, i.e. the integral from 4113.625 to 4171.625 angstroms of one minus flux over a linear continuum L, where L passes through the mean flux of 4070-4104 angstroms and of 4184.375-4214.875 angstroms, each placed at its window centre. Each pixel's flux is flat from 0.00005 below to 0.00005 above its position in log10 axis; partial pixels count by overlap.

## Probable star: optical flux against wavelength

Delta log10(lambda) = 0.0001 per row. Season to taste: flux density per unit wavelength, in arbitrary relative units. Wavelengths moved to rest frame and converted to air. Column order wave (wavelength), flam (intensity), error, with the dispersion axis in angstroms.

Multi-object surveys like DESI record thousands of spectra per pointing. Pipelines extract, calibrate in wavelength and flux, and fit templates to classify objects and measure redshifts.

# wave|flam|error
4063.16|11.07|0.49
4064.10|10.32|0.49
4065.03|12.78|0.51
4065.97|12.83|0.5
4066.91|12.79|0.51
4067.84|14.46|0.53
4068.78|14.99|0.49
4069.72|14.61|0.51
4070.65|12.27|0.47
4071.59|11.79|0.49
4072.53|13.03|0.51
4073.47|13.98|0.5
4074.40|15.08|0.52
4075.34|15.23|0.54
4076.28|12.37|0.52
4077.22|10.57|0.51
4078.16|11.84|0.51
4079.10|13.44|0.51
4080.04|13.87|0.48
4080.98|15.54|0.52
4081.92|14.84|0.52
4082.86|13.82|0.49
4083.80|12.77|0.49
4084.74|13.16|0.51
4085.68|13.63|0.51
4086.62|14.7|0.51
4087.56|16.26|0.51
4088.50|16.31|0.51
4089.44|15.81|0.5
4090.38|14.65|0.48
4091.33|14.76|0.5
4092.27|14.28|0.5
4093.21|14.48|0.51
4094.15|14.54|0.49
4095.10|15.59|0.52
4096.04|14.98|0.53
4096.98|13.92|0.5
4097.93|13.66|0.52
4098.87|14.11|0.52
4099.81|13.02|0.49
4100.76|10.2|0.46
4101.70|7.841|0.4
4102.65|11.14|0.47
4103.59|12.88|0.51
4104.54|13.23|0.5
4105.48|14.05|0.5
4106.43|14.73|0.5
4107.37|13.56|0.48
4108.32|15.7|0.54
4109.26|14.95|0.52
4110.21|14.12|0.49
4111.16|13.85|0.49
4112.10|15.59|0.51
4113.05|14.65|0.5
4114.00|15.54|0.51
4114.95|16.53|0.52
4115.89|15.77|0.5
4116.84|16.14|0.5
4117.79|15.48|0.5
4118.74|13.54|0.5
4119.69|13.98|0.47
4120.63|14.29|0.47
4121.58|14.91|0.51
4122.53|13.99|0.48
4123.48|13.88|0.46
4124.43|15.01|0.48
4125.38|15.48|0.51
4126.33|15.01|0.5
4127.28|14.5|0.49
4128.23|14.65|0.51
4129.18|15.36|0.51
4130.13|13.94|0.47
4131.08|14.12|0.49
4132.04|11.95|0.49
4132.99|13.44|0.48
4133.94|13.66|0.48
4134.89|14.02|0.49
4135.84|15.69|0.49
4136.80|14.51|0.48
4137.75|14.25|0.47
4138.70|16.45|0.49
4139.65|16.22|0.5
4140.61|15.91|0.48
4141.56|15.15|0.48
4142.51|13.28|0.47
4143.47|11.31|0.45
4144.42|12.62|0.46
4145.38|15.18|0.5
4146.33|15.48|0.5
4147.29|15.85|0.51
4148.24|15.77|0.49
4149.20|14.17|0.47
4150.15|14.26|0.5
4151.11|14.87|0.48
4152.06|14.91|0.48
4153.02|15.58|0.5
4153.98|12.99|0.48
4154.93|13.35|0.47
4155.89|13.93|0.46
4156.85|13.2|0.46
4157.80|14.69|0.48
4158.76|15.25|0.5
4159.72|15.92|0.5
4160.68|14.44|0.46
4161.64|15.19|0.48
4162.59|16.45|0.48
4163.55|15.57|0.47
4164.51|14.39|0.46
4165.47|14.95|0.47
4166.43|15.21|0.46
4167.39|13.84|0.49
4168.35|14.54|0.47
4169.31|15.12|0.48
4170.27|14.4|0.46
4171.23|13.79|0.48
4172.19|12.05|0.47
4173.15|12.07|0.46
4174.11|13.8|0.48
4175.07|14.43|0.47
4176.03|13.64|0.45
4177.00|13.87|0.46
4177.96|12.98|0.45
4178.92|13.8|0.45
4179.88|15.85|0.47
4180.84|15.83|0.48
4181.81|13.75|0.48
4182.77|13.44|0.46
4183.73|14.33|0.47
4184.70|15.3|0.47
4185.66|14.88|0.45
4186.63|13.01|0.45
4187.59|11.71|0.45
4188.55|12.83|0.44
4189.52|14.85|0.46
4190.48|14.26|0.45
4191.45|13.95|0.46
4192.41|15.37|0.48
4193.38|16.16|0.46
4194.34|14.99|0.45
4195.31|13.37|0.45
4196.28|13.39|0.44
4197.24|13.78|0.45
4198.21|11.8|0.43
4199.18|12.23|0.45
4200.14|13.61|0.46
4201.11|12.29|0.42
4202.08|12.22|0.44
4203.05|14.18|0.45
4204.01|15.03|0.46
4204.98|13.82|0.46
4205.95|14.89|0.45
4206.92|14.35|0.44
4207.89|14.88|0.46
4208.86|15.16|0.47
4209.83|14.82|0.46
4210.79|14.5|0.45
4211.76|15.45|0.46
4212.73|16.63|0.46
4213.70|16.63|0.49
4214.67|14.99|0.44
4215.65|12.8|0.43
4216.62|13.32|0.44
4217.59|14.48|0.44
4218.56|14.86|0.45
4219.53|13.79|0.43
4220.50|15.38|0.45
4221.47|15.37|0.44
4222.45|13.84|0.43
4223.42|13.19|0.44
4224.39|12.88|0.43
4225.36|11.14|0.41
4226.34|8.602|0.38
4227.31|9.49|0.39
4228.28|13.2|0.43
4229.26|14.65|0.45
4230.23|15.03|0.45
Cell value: -3.1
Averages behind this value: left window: 13.6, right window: 14.2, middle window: 14.7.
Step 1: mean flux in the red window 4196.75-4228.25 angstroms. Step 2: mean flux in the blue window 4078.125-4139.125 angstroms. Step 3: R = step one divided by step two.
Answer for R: 0.96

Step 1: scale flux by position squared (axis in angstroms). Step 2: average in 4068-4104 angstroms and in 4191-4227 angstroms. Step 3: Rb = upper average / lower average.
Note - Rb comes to 1.08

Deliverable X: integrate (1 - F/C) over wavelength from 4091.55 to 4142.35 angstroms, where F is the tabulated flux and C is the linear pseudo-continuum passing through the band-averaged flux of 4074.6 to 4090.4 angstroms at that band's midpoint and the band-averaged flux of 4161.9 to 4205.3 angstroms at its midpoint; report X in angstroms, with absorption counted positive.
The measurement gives -1.0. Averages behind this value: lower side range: 14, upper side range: 14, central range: 14.3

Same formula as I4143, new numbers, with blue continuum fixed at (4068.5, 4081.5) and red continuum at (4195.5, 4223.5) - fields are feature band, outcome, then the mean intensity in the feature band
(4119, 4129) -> -0.6 angstroms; 14.6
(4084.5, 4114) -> -1.0 angstroms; 14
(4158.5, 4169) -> -0.8 angstroms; 15.1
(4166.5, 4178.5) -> 0.2 angstroms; 13.8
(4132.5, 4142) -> -0.8 angstroms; 14.9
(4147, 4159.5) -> -0.6 angstroms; 14.5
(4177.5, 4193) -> -0.1 angstroms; 14.1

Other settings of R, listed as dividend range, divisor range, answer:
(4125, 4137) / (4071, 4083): 1.06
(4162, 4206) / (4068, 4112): 1.02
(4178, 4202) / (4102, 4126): 0.96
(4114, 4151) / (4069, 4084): 1.09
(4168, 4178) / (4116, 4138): 0.95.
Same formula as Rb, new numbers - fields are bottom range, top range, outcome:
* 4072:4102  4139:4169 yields 1.09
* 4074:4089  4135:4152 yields 1.09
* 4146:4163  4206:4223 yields 1.03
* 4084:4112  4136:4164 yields 1.08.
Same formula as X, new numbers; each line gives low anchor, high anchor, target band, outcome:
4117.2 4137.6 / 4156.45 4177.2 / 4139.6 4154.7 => -0.2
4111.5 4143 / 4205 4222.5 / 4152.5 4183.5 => 0.9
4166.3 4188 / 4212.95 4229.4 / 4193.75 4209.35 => -0.1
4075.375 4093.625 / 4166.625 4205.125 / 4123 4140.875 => -0.8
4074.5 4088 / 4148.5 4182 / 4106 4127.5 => -1.3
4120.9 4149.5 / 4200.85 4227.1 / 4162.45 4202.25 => 0.6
